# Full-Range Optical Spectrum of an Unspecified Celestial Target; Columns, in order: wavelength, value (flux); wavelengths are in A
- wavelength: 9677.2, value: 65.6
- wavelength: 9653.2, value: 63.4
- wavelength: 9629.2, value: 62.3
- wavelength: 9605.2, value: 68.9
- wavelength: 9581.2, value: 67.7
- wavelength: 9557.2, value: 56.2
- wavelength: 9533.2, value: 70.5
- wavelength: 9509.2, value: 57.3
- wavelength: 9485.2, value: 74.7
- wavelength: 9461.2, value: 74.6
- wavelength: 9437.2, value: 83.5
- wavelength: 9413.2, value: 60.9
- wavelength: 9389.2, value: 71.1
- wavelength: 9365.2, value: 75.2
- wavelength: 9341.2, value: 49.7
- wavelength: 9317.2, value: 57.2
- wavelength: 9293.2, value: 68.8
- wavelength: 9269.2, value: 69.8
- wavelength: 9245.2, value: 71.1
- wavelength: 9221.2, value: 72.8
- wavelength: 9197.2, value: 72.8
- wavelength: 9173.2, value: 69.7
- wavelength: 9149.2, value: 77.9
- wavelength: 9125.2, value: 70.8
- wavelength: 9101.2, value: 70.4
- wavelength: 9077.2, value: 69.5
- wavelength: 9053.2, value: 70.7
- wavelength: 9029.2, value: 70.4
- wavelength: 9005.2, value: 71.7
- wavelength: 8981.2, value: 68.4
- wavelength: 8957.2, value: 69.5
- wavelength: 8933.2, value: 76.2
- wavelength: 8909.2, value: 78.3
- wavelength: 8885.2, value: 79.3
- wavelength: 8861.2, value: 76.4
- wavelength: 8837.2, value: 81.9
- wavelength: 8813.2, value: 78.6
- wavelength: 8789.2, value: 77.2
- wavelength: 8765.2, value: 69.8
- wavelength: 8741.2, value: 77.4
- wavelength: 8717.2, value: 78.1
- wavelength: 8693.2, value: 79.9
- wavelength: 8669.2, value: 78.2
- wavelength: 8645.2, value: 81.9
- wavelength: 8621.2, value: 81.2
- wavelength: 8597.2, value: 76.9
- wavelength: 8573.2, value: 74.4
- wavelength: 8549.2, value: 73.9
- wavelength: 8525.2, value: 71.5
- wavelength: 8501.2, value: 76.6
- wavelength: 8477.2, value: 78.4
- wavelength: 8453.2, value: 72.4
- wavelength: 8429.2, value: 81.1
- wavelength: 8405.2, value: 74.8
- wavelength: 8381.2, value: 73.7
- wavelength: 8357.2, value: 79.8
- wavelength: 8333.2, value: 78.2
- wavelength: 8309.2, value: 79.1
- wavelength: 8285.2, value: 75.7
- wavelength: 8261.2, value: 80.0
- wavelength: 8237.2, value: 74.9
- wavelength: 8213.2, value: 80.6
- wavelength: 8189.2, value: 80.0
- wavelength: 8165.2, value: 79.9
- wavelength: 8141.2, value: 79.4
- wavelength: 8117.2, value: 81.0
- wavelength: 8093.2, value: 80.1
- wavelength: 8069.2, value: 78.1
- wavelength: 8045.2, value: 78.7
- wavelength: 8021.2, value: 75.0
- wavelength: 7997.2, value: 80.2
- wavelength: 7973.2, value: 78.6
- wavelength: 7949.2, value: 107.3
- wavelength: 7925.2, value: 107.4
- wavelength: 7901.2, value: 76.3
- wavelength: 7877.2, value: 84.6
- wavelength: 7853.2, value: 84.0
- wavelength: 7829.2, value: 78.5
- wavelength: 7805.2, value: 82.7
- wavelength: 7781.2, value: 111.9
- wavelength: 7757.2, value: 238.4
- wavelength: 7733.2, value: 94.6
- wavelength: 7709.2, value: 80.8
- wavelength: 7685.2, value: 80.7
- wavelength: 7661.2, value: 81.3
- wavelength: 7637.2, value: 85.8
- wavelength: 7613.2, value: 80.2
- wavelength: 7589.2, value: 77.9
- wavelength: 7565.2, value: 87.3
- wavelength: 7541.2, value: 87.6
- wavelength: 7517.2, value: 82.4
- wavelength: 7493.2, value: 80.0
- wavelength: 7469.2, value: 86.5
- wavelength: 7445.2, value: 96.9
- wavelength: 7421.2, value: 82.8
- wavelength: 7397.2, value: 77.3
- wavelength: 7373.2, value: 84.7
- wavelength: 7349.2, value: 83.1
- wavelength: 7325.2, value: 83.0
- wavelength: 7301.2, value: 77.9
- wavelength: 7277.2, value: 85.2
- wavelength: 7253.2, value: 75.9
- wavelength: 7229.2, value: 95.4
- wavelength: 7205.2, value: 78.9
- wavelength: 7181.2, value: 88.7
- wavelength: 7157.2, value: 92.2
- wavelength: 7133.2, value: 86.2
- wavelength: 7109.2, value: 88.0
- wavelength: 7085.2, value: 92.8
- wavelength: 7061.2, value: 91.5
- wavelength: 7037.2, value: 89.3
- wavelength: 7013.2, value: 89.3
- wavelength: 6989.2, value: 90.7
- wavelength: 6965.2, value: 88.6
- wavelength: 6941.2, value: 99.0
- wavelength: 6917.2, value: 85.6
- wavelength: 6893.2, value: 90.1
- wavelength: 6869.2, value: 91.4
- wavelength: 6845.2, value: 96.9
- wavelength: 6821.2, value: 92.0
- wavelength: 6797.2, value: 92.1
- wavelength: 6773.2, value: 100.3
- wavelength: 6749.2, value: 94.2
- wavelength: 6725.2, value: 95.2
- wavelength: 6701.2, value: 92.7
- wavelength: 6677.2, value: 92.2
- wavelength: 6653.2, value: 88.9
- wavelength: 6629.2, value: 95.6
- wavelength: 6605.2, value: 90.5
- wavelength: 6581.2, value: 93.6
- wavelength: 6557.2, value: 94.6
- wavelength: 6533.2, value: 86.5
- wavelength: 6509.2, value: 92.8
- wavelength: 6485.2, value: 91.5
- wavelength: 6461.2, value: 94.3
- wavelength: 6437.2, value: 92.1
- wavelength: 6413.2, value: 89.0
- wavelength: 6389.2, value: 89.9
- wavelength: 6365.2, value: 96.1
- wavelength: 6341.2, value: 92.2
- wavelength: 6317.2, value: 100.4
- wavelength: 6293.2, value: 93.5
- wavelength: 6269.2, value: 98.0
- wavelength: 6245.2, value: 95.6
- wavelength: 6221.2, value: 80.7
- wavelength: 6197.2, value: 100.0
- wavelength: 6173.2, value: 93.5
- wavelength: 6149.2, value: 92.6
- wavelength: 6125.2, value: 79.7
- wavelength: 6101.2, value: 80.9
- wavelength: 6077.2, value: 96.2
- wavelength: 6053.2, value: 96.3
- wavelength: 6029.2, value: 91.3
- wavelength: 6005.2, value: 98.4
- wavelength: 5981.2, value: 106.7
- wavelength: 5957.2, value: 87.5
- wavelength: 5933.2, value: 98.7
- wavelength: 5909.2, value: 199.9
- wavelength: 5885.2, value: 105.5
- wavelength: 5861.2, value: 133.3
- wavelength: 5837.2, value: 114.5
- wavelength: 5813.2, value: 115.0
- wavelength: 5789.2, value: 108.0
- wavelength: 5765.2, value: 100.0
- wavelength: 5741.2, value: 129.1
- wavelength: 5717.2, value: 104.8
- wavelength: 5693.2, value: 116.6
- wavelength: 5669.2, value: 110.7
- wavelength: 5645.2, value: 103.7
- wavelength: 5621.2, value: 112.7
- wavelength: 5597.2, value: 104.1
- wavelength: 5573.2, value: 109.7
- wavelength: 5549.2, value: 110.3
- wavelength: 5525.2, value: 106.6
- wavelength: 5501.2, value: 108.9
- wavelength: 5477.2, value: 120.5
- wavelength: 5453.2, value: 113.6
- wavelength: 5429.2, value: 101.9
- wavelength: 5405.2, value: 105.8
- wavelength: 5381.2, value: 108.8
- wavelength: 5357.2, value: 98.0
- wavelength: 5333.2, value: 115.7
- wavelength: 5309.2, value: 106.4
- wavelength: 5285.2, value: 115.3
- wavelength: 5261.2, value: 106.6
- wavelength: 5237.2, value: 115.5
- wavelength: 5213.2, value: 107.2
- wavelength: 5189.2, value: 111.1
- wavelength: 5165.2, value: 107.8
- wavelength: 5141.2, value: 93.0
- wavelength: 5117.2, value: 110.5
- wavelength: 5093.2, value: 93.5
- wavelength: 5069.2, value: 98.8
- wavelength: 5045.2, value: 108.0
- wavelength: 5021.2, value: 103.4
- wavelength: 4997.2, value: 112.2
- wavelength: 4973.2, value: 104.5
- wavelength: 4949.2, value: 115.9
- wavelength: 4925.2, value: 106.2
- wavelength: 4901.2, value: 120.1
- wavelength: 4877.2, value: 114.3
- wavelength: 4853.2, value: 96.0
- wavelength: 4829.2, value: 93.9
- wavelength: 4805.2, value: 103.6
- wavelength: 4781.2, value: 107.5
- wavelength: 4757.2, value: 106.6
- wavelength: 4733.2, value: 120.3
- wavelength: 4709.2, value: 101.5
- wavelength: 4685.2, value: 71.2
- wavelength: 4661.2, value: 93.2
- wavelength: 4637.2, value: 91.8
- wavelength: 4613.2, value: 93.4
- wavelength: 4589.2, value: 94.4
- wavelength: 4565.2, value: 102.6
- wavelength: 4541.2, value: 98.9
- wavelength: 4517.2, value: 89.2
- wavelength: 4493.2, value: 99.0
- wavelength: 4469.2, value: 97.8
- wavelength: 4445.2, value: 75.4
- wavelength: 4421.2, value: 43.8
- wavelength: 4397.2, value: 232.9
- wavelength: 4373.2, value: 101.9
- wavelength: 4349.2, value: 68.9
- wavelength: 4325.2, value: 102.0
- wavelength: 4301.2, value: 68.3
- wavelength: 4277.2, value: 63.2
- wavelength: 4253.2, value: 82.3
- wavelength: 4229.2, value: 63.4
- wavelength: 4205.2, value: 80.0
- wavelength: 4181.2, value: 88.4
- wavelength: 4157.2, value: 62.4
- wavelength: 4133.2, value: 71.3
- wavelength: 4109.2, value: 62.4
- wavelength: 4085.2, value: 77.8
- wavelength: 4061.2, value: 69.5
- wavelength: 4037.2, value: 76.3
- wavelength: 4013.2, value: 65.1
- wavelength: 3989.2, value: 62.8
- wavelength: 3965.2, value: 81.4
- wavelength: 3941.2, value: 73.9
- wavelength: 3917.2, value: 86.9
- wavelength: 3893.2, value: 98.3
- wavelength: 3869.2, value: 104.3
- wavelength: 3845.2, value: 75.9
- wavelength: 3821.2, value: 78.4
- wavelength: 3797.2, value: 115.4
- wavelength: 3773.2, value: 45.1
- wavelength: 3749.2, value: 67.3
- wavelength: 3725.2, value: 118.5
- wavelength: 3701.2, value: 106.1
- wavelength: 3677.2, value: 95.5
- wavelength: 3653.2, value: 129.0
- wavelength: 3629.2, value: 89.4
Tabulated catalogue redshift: 0.180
